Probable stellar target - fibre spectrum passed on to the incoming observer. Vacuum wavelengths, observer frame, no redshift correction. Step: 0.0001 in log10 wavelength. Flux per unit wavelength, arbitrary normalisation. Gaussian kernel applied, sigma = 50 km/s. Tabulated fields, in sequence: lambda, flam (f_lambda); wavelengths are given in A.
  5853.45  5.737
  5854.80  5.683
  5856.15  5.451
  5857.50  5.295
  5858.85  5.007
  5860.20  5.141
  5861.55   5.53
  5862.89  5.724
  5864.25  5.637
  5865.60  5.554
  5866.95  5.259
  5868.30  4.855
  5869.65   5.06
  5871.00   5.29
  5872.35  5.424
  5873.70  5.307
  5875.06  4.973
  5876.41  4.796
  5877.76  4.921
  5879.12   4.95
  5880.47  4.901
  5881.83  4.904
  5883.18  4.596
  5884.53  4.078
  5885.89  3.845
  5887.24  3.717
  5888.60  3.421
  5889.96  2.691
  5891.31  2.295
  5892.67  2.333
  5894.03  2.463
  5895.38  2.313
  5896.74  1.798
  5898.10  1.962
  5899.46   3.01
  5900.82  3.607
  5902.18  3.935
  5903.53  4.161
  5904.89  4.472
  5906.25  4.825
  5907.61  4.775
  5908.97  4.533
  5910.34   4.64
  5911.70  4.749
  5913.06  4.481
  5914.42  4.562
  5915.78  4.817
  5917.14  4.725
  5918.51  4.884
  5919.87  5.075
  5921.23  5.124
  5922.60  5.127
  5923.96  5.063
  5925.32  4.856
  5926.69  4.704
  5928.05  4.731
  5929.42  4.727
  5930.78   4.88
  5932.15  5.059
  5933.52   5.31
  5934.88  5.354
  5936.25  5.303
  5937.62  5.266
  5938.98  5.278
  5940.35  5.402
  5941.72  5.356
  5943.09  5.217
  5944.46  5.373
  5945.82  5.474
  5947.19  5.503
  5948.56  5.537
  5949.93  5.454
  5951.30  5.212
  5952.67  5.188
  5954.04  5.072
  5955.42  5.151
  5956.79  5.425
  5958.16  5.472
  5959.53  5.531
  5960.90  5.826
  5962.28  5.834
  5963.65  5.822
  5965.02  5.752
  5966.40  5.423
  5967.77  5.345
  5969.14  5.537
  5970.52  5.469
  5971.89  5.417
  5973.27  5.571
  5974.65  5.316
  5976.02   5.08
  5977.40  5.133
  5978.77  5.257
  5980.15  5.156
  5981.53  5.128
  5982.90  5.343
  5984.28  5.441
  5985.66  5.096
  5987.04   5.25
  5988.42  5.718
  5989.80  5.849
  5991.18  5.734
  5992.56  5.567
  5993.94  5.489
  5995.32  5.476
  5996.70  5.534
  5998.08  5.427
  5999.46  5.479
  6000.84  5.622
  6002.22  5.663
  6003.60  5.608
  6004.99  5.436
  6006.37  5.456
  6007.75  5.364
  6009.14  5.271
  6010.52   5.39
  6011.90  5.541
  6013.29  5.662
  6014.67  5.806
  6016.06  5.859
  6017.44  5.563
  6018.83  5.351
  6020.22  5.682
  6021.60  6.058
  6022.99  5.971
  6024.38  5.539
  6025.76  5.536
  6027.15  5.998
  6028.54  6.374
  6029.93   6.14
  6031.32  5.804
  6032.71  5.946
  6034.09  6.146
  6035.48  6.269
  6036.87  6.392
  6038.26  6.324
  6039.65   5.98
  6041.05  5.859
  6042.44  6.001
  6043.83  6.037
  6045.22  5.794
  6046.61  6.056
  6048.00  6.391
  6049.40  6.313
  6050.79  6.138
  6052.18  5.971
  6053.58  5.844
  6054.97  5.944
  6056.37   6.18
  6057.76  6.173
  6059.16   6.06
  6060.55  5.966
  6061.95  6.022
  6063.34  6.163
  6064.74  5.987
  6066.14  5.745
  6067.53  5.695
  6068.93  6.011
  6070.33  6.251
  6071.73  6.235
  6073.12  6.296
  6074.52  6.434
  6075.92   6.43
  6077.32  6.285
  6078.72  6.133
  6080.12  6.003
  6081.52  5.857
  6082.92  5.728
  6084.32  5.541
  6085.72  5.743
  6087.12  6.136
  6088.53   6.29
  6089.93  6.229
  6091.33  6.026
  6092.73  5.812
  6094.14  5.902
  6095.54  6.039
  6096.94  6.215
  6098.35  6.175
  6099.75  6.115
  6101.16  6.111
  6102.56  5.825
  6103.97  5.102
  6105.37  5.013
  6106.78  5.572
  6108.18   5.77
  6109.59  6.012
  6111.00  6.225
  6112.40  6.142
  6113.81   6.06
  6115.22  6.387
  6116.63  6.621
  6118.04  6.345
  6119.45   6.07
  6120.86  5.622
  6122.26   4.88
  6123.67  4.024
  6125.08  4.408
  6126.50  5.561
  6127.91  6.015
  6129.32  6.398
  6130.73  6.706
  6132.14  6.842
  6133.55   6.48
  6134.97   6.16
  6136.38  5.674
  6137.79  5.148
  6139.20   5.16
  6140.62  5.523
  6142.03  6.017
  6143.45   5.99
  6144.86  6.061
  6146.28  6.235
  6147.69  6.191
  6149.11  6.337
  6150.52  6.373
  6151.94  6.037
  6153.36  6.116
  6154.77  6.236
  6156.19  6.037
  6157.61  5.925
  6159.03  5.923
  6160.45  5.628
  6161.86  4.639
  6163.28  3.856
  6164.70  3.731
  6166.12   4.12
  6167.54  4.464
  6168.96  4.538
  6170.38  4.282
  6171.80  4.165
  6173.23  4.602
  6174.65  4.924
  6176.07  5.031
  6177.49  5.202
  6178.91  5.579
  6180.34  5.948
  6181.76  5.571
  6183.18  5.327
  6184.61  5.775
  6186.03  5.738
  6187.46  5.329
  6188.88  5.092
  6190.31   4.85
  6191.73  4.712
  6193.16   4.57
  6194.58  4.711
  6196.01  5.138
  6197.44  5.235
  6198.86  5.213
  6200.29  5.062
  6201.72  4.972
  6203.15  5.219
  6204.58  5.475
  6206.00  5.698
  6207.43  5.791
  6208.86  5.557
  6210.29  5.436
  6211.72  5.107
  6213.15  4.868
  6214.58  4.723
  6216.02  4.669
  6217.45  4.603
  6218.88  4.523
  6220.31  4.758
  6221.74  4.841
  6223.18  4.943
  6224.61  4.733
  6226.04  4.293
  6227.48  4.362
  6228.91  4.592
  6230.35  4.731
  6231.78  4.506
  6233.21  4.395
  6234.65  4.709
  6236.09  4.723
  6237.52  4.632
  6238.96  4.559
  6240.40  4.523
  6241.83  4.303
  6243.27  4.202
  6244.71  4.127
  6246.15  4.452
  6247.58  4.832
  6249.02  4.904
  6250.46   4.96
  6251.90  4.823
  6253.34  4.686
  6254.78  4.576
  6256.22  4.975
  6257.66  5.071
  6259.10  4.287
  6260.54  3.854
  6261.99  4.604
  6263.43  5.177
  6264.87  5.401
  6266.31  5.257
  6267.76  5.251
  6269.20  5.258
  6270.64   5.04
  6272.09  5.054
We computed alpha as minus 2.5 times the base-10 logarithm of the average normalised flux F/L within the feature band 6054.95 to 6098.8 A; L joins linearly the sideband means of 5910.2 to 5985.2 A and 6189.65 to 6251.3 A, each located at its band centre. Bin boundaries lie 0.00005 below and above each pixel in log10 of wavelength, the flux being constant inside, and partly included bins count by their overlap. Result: -0.201 mag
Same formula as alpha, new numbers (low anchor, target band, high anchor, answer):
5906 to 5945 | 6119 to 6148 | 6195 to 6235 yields -0.166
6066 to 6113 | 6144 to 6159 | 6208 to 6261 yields -0.136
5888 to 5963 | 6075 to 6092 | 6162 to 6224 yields -0.244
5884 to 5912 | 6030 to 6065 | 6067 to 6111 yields -0.122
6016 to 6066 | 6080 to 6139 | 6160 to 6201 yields -0.078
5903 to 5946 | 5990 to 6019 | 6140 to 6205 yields -0.100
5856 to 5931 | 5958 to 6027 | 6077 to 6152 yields -0.085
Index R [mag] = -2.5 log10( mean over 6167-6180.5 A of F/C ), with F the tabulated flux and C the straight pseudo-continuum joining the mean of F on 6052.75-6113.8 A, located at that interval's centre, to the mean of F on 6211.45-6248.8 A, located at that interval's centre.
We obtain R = 0.065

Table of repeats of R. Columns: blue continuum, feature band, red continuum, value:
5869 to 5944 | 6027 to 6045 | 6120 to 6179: -0.22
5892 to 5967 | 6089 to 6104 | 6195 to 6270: -0.24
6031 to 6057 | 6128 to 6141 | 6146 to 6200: -0.10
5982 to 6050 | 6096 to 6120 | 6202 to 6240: -0.12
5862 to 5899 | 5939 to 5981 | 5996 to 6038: -0.07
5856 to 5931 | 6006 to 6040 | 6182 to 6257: -0.25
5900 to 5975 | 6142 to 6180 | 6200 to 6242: -0.09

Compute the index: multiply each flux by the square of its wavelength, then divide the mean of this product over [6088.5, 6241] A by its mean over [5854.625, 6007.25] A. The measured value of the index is 1.2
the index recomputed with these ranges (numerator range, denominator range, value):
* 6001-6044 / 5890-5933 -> 1.46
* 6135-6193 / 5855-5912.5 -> 1.35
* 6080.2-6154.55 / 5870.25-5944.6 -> 1.43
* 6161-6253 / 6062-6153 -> 0.84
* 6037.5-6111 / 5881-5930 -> 1.56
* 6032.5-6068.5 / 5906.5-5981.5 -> 1.21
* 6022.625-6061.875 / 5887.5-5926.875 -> 1.59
